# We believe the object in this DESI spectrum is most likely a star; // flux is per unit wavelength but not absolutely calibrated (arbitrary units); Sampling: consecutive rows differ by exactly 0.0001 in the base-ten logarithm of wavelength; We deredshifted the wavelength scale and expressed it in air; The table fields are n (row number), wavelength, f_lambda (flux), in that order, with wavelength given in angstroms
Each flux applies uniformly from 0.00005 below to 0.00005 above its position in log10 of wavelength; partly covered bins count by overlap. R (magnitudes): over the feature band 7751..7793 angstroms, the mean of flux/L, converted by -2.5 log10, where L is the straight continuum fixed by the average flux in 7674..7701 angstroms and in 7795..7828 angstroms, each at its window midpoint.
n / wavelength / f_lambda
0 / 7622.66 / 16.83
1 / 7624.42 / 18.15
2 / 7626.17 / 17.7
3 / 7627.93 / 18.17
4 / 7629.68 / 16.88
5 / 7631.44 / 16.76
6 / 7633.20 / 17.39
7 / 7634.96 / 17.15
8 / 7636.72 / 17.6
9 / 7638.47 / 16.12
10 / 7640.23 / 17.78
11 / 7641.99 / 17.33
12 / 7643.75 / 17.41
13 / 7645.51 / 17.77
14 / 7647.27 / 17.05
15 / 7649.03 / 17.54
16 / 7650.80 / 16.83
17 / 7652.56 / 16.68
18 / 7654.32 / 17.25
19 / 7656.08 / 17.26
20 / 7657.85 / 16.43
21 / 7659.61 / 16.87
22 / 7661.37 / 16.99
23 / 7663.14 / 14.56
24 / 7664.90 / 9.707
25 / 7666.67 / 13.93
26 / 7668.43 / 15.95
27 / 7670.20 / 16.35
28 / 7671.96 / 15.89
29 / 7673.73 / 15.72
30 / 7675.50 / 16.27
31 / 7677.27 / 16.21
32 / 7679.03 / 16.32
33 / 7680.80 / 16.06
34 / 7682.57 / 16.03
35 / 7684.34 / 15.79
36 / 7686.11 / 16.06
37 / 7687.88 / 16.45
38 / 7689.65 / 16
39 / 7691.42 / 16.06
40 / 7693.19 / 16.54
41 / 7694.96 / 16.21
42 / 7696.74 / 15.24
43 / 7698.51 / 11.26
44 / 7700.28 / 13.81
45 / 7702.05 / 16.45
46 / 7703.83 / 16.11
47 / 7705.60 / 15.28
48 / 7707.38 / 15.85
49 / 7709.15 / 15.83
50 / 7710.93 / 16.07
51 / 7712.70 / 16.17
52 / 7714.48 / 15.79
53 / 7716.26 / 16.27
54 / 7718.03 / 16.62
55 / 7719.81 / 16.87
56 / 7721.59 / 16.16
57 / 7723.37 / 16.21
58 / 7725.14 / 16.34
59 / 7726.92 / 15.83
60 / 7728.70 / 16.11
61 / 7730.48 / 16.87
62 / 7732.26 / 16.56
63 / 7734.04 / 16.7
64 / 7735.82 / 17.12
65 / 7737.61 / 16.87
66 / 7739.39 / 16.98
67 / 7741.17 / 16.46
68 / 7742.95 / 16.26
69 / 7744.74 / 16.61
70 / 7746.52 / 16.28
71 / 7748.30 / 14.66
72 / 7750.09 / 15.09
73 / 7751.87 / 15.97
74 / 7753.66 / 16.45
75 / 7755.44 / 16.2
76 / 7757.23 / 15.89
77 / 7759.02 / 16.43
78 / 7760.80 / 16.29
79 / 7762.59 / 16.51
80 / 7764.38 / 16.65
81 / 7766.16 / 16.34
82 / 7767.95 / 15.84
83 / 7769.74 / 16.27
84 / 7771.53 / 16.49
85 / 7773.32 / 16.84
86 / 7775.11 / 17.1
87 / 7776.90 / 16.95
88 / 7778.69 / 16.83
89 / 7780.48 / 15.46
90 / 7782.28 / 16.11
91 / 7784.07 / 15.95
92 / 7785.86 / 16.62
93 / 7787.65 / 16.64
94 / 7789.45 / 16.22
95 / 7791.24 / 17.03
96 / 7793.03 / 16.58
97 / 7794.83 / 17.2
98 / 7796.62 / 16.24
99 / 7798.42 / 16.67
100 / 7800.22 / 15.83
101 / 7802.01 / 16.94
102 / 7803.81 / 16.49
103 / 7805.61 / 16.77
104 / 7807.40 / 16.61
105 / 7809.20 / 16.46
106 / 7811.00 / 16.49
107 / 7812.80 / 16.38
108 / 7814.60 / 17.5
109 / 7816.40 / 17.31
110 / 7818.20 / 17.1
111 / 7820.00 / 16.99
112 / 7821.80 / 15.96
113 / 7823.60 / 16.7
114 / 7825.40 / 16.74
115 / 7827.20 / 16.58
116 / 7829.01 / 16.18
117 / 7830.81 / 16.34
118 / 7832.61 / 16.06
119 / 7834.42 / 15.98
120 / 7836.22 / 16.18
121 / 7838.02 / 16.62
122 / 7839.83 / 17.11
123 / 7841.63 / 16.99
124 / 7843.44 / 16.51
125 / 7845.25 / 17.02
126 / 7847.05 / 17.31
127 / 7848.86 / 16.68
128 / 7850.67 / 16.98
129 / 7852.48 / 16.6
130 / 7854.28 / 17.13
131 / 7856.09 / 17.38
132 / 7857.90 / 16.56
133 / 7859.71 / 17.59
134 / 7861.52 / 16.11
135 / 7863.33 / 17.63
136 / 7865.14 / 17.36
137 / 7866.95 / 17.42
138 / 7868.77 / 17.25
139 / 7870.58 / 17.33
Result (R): -0.004 mag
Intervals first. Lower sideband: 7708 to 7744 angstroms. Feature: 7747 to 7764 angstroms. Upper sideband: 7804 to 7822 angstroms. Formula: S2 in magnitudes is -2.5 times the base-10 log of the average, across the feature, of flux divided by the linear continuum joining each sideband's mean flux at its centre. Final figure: 0.04 mag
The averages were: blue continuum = 16.4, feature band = 16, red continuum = 16.8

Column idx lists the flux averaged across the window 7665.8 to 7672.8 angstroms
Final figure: 15.5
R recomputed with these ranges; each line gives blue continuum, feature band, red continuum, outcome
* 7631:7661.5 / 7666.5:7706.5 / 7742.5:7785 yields 0.08 mag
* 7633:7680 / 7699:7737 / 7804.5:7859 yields 0.03 mag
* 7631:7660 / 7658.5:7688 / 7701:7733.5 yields 0.08 mag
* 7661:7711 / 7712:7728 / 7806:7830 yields -0.03 mag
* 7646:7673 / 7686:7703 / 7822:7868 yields 0.05 mag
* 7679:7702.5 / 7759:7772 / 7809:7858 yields -0.01 mag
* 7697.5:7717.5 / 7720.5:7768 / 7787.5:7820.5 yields -0.03 mag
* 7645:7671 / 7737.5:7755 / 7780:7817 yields 0.02 mag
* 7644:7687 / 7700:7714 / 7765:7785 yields 0.03 mag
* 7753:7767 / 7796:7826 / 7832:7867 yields 0.00 mag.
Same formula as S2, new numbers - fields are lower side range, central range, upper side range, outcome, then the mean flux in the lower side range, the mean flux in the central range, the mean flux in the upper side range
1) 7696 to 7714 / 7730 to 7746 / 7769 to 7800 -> -0.06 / 15.2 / 16.7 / 16.5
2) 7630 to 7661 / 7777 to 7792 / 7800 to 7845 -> 0.02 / 17.1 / 16.4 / 16.6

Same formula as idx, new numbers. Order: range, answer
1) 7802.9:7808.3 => 16.6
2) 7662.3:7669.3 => 13.5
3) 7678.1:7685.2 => 16.1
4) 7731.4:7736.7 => 16.8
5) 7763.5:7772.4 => 16.3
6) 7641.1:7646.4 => 17.5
